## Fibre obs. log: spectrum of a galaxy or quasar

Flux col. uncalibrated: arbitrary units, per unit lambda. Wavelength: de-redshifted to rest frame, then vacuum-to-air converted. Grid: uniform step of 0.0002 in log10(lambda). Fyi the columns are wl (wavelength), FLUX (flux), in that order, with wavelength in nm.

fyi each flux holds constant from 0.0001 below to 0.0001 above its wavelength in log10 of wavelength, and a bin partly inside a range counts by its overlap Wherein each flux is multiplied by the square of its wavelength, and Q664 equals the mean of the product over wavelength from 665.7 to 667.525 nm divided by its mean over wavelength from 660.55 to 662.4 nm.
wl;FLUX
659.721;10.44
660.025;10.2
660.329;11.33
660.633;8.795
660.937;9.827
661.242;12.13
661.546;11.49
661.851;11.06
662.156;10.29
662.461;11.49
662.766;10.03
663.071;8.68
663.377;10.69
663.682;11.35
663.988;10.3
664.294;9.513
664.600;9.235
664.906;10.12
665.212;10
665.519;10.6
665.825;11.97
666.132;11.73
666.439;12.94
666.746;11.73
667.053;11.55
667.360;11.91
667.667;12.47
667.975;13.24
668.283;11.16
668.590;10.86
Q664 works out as 1.14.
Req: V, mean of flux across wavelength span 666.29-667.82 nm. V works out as 12.1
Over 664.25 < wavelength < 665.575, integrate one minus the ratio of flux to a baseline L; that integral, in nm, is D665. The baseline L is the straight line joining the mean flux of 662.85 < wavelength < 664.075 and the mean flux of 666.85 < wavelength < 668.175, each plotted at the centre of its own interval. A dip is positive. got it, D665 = 0.13 nm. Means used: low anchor 10.2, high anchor 12.2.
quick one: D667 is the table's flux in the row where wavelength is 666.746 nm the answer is 11.73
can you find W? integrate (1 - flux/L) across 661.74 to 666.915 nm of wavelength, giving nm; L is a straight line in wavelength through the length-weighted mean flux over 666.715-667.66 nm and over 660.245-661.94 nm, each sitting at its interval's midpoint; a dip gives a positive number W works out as 0.295 nm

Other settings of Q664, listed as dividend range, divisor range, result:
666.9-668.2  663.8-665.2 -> 1.25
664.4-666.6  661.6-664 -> 1.04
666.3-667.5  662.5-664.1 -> 1.18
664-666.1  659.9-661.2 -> 1.03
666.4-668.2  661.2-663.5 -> 1.16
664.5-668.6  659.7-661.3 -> 1.13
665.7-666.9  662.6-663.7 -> 1.21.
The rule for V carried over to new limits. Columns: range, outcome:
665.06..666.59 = 11.4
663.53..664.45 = 10.4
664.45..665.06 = 9.69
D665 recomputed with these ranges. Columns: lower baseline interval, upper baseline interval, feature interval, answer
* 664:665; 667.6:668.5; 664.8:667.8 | -0.156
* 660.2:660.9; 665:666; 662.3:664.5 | 0.043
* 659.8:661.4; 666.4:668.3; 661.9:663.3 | 0.094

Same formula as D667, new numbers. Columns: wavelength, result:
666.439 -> 12.94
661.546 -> 11.49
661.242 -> 12.13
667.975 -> 13.24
